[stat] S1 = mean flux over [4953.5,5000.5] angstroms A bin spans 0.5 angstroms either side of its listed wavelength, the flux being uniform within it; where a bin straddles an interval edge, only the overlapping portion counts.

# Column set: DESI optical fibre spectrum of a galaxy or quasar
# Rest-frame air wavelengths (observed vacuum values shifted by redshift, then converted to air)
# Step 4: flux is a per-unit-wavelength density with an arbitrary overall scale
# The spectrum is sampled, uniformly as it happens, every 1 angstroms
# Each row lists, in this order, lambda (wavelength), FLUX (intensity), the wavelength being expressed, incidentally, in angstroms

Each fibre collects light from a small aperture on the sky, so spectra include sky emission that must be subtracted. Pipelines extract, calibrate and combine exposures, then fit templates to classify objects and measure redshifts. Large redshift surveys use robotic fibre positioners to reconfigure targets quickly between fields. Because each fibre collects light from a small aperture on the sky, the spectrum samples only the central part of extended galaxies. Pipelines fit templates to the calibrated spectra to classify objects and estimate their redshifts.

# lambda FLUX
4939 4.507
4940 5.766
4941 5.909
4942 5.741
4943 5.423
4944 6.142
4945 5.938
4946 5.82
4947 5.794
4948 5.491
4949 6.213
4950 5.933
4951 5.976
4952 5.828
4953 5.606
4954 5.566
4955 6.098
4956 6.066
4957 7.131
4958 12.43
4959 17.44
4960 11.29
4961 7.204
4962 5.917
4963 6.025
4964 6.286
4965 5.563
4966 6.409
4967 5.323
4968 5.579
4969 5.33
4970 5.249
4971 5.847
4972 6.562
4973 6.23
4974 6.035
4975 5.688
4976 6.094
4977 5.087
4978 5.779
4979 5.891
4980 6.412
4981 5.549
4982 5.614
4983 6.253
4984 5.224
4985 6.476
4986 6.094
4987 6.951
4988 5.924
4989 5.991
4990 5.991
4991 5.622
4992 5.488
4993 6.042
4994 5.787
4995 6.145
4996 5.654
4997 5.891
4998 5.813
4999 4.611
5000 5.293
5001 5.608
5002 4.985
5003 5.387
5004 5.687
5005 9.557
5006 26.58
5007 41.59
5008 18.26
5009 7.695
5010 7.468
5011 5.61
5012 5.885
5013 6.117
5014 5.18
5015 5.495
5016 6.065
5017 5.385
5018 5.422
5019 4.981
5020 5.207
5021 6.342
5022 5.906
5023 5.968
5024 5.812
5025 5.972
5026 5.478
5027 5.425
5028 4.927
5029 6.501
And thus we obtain 6.4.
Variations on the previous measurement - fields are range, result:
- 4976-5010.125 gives 7.99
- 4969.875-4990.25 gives 5.96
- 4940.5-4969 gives 6.77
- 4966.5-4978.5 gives 5.73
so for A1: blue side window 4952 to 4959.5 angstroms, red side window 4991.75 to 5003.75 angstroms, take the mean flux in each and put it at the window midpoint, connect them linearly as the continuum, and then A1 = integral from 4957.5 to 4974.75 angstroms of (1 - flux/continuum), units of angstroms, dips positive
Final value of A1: 1.1 angstroms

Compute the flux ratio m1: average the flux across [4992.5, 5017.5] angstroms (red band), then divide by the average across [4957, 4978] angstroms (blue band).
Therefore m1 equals 1.24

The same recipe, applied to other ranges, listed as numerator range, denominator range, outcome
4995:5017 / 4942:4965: 1.30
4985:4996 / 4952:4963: 0.73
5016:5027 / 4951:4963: 0.70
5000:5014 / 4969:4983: 1.90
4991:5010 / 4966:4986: 1.65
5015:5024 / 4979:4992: 0.95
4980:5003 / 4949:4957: 0.97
